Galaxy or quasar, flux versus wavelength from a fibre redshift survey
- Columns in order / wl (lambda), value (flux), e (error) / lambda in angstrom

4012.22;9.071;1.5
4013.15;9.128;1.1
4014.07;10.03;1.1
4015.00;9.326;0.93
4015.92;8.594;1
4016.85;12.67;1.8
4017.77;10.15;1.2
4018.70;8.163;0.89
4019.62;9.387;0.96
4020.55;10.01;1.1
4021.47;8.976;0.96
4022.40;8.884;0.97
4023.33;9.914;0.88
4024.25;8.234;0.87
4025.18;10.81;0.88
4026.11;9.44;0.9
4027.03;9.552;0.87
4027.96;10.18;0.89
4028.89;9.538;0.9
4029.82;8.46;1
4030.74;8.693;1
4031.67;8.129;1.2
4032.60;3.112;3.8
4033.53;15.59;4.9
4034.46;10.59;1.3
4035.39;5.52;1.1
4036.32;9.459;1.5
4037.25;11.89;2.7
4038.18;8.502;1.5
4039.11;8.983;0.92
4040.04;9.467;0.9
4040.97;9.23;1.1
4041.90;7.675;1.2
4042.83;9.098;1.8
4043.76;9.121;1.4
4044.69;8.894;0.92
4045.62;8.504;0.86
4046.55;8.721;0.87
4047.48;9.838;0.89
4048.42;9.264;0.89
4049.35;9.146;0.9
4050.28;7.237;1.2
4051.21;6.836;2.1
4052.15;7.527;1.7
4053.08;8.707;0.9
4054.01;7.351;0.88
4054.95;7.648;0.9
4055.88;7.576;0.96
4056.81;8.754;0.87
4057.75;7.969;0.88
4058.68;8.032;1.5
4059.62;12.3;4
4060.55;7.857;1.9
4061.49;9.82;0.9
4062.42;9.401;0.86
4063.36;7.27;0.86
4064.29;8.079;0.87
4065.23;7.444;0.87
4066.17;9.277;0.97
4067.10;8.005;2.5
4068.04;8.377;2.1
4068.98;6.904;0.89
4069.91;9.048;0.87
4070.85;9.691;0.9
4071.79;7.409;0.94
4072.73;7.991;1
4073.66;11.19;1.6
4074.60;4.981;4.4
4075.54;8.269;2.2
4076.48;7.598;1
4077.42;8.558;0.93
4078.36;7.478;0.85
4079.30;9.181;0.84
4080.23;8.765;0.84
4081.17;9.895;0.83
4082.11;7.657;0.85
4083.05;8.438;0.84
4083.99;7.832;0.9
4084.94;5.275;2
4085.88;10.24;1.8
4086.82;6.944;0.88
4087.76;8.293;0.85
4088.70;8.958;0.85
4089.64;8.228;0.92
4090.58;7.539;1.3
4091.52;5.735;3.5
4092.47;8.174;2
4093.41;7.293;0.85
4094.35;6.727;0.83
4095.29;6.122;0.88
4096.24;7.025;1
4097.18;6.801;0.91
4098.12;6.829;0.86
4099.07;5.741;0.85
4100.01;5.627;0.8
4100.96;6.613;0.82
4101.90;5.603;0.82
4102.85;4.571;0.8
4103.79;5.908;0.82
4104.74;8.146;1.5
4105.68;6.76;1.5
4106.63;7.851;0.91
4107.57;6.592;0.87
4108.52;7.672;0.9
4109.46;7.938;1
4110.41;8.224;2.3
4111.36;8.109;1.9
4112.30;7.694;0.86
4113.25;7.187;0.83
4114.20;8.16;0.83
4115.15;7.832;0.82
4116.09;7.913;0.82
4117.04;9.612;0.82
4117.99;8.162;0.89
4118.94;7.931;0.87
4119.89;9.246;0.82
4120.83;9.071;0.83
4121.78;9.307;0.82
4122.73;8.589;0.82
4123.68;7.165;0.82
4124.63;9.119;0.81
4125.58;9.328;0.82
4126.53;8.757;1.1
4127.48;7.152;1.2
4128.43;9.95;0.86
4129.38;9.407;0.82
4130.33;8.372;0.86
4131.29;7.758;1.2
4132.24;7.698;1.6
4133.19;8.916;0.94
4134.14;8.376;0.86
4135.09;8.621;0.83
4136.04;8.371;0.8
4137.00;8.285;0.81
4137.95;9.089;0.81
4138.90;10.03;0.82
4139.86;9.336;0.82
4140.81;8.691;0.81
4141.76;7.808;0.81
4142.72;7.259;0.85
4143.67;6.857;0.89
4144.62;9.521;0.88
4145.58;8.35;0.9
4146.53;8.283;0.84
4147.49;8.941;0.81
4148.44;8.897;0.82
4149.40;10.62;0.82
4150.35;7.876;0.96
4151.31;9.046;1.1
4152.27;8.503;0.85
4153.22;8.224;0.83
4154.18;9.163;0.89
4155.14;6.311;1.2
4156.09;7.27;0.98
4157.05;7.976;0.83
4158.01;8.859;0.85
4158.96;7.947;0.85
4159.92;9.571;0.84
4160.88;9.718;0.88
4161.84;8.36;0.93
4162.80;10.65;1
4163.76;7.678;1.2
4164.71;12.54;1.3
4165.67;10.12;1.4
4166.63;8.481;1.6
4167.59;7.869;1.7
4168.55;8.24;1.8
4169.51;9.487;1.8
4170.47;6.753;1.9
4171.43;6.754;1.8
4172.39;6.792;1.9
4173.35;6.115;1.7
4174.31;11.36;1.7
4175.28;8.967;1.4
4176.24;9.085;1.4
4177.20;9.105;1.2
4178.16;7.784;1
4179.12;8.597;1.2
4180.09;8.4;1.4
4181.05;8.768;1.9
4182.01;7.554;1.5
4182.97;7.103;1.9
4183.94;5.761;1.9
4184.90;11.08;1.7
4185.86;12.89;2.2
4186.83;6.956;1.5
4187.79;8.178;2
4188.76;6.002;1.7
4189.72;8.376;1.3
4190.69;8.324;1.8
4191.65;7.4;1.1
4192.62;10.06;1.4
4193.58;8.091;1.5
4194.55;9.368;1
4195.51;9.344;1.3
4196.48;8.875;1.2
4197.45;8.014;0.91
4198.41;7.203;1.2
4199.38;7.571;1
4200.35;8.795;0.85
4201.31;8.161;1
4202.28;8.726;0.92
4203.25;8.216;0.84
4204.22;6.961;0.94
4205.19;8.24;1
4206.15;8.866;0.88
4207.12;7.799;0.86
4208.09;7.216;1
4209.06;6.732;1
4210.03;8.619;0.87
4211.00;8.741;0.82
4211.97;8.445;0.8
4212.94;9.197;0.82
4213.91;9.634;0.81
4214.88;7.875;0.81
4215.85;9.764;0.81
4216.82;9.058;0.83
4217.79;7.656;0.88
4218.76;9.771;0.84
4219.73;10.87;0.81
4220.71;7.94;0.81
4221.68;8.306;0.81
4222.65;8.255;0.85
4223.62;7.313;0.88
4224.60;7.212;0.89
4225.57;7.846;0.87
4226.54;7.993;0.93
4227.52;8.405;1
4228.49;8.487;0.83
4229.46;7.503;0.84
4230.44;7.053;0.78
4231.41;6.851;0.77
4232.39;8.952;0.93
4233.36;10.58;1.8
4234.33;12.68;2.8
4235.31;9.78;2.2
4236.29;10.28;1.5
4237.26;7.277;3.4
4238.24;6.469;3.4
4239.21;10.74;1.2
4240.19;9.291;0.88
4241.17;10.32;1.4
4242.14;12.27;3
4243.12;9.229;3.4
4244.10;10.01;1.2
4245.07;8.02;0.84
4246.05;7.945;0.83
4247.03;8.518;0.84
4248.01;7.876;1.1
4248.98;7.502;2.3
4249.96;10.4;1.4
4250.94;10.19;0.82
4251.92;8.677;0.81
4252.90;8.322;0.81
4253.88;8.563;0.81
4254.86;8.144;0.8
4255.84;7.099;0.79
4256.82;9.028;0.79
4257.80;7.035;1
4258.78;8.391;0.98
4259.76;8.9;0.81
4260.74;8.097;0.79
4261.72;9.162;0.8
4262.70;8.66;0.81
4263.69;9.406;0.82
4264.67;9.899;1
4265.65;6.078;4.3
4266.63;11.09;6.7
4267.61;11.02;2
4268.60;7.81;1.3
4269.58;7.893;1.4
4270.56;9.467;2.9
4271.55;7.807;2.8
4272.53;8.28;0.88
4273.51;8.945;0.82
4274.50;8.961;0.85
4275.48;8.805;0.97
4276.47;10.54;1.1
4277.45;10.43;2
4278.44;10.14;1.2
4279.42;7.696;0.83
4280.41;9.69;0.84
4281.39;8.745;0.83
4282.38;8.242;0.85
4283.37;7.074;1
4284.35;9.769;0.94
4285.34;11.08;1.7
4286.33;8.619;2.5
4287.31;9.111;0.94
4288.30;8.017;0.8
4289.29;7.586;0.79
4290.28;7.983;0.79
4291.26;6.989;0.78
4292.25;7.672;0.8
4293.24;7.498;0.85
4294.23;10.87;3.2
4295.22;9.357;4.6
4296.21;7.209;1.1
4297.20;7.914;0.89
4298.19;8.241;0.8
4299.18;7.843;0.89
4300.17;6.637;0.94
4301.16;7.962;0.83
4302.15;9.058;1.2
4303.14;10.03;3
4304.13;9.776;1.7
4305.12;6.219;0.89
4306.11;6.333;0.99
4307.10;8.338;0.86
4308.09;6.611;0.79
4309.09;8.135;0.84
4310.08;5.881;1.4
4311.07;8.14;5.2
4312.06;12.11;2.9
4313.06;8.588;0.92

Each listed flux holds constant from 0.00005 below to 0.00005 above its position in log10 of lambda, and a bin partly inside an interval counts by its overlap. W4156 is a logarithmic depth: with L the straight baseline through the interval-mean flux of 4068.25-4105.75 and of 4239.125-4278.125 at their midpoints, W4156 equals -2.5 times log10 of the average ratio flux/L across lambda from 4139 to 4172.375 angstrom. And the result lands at -0.06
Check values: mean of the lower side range 7.51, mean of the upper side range 8.96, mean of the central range 8.58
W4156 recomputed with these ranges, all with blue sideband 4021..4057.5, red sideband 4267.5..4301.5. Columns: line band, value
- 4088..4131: 0.146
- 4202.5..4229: 0.040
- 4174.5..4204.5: 0.035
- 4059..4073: 0.028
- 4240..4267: -0.027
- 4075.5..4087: 0.078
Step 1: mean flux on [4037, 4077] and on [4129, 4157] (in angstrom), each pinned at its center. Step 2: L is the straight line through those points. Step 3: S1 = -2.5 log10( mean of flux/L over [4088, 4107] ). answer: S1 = 0.24 mag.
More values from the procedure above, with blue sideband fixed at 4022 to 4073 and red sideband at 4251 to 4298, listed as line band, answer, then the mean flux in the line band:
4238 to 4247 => -0.09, 9.4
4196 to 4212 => 0.08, 8.06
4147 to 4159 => 0.03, 8.45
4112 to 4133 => 0.04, 8.44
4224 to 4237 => 0.00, 8.7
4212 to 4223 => -0.03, 8.93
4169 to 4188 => 0.04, 8.38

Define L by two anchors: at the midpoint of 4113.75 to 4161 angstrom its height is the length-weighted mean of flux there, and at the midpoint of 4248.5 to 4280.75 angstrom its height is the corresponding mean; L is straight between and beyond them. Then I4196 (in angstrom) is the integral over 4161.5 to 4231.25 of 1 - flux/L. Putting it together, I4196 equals 2.21 angstrom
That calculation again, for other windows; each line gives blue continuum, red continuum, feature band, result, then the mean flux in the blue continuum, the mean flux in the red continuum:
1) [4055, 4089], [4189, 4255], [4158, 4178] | -0.6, 8.34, 8.63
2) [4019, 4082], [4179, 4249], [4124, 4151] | 0.0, 8.73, 8.56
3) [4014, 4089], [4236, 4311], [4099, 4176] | 3.7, 8.73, 8.61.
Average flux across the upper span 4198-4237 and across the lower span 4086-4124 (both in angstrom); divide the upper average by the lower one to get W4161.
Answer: 1.1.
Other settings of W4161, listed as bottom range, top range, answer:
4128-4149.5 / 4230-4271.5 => 1.03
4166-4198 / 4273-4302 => 1.03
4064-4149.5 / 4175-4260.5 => 1.07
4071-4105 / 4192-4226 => 1.13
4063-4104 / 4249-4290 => 1.16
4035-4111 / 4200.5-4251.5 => 1.09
